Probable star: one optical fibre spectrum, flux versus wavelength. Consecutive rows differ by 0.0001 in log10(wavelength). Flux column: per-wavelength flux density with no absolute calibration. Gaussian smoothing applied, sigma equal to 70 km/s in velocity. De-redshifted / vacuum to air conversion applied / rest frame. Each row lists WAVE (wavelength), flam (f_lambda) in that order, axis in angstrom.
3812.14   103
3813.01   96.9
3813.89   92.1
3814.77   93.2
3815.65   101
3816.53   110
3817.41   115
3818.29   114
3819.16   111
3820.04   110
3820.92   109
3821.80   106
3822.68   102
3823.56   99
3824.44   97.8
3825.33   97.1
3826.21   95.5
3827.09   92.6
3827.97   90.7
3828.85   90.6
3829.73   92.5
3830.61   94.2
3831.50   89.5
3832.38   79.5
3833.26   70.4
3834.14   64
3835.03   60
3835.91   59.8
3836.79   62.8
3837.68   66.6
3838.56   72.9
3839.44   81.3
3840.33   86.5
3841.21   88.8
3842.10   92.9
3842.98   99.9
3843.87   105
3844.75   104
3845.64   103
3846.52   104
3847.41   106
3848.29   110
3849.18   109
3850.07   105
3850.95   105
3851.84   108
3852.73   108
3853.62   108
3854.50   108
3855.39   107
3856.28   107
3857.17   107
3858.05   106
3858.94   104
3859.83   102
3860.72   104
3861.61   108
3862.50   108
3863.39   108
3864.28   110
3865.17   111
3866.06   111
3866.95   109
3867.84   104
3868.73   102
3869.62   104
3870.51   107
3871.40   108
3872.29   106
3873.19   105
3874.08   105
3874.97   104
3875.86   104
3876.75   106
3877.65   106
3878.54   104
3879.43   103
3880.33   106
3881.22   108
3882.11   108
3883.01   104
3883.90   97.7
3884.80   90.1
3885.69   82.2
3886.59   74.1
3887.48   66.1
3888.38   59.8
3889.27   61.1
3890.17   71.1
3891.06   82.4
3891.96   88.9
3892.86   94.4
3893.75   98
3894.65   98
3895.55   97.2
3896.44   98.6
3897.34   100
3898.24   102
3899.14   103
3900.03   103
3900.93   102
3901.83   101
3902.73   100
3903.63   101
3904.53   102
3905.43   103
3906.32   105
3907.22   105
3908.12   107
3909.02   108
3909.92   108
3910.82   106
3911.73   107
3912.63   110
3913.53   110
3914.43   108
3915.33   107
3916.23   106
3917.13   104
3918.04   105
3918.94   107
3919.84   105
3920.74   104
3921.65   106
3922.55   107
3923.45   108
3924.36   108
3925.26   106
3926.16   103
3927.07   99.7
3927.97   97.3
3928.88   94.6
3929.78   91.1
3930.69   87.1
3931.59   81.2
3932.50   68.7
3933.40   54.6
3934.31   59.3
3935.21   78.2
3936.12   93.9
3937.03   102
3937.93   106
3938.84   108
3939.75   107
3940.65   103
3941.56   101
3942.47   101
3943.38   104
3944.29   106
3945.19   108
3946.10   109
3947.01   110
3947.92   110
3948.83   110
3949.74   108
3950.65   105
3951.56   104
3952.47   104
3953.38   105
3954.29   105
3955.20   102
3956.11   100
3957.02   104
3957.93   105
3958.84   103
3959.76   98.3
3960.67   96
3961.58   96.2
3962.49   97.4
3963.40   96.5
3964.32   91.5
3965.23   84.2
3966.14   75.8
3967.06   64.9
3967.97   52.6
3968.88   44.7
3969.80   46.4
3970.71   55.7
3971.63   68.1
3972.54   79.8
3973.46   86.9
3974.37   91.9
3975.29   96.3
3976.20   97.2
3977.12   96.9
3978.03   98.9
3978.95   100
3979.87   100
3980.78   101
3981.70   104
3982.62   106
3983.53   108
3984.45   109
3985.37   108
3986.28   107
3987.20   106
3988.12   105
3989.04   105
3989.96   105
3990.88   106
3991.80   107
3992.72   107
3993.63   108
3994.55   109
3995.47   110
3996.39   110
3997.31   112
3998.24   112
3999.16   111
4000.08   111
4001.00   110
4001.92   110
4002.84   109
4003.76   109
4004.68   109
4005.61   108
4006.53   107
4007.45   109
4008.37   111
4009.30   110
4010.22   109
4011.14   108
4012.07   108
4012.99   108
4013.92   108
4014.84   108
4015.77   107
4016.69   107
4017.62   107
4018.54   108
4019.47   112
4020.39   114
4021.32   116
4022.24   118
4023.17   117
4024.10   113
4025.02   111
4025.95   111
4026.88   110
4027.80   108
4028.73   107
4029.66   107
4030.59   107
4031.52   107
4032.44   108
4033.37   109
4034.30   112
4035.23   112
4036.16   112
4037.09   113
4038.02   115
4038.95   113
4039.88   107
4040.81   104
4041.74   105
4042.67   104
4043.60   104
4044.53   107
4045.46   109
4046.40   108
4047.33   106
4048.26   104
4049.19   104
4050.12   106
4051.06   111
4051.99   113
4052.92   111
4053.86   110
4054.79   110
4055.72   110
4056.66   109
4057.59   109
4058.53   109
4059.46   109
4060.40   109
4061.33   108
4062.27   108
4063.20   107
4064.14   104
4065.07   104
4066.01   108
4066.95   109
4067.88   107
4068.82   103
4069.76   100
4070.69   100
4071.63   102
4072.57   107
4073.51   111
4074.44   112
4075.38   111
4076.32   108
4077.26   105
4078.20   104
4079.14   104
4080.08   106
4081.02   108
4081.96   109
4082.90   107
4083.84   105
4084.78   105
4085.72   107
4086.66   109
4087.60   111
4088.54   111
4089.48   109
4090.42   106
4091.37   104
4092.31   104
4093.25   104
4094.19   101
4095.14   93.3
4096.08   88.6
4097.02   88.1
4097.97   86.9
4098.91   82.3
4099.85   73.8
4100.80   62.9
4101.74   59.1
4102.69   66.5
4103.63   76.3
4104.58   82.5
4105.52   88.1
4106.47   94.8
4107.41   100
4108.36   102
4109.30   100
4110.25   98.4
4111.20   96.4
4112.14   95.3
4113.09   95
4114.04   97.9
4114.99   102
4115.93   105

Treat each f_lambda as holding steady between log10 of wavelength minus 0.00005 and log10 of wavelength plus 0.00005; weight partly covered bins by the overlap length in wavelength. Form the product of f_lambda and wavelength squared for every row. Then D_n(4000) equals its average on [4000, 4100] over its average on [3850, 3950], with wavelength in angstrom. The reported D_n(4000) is 1.15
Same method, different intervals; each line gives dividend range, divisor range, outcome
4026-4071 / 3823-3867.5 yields 1.24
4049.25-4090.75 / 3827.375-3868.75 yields 1.25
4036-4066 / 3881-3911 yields 1.23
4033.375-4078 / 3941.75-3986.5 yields 1.19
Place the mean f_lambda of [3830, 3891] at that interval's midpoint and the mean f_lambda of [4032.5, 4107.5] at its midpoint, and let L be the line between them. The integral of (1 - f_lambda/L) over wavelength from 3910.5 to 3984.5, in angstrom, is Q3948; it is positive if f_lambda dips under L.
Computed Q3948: 2.1 angstrom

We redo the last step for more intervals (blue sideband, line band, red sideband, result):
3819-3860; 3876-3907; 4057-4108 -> 0.4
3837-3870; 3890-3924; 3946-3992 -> -1.2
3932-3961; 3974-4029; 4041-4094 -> -2.6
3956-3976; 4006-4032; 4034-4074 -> -3.1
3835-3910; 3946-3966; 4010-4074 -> 0.4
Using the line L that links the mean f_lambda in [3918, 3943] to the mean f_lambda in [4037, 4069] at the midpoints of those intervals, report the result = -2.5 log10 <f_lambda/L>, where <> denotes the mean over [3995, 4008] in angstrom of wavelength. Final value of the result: -0.070 mag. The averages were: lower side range 96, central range 110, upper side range 108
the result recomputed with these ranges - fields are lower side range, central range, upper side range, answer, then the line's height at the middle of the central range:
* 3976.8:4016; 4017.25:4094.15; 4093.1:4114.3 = -0.123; 96.7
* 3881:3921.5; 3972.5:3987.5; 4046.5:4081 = 0.023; 102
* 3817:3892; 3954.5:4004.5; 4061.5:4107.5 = 0.013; 98.3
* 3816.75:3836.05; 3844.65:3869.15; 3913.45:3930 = -0.105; 96.8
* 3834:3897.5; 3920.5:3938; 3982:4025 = 0.114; 103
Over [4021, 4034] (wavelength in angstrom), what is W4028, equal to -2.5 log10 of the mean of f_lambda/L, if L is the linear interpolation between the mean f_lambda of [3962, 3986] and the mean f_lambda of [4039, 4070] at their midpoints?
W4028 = -0.10 mag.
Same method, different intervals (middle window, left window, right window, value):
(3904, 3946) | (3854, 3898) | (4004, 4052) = 0.02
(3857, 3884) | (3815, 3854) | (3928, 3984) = -0.13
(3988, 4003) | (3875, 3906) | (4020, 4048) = -0.03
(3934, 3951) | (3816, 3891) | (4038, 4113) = -0.03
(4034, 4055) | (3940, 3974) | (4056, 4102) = -0.09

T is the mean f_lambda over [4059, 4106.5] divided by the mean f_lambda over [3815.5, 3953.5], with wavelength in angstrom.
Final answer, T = 1.0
